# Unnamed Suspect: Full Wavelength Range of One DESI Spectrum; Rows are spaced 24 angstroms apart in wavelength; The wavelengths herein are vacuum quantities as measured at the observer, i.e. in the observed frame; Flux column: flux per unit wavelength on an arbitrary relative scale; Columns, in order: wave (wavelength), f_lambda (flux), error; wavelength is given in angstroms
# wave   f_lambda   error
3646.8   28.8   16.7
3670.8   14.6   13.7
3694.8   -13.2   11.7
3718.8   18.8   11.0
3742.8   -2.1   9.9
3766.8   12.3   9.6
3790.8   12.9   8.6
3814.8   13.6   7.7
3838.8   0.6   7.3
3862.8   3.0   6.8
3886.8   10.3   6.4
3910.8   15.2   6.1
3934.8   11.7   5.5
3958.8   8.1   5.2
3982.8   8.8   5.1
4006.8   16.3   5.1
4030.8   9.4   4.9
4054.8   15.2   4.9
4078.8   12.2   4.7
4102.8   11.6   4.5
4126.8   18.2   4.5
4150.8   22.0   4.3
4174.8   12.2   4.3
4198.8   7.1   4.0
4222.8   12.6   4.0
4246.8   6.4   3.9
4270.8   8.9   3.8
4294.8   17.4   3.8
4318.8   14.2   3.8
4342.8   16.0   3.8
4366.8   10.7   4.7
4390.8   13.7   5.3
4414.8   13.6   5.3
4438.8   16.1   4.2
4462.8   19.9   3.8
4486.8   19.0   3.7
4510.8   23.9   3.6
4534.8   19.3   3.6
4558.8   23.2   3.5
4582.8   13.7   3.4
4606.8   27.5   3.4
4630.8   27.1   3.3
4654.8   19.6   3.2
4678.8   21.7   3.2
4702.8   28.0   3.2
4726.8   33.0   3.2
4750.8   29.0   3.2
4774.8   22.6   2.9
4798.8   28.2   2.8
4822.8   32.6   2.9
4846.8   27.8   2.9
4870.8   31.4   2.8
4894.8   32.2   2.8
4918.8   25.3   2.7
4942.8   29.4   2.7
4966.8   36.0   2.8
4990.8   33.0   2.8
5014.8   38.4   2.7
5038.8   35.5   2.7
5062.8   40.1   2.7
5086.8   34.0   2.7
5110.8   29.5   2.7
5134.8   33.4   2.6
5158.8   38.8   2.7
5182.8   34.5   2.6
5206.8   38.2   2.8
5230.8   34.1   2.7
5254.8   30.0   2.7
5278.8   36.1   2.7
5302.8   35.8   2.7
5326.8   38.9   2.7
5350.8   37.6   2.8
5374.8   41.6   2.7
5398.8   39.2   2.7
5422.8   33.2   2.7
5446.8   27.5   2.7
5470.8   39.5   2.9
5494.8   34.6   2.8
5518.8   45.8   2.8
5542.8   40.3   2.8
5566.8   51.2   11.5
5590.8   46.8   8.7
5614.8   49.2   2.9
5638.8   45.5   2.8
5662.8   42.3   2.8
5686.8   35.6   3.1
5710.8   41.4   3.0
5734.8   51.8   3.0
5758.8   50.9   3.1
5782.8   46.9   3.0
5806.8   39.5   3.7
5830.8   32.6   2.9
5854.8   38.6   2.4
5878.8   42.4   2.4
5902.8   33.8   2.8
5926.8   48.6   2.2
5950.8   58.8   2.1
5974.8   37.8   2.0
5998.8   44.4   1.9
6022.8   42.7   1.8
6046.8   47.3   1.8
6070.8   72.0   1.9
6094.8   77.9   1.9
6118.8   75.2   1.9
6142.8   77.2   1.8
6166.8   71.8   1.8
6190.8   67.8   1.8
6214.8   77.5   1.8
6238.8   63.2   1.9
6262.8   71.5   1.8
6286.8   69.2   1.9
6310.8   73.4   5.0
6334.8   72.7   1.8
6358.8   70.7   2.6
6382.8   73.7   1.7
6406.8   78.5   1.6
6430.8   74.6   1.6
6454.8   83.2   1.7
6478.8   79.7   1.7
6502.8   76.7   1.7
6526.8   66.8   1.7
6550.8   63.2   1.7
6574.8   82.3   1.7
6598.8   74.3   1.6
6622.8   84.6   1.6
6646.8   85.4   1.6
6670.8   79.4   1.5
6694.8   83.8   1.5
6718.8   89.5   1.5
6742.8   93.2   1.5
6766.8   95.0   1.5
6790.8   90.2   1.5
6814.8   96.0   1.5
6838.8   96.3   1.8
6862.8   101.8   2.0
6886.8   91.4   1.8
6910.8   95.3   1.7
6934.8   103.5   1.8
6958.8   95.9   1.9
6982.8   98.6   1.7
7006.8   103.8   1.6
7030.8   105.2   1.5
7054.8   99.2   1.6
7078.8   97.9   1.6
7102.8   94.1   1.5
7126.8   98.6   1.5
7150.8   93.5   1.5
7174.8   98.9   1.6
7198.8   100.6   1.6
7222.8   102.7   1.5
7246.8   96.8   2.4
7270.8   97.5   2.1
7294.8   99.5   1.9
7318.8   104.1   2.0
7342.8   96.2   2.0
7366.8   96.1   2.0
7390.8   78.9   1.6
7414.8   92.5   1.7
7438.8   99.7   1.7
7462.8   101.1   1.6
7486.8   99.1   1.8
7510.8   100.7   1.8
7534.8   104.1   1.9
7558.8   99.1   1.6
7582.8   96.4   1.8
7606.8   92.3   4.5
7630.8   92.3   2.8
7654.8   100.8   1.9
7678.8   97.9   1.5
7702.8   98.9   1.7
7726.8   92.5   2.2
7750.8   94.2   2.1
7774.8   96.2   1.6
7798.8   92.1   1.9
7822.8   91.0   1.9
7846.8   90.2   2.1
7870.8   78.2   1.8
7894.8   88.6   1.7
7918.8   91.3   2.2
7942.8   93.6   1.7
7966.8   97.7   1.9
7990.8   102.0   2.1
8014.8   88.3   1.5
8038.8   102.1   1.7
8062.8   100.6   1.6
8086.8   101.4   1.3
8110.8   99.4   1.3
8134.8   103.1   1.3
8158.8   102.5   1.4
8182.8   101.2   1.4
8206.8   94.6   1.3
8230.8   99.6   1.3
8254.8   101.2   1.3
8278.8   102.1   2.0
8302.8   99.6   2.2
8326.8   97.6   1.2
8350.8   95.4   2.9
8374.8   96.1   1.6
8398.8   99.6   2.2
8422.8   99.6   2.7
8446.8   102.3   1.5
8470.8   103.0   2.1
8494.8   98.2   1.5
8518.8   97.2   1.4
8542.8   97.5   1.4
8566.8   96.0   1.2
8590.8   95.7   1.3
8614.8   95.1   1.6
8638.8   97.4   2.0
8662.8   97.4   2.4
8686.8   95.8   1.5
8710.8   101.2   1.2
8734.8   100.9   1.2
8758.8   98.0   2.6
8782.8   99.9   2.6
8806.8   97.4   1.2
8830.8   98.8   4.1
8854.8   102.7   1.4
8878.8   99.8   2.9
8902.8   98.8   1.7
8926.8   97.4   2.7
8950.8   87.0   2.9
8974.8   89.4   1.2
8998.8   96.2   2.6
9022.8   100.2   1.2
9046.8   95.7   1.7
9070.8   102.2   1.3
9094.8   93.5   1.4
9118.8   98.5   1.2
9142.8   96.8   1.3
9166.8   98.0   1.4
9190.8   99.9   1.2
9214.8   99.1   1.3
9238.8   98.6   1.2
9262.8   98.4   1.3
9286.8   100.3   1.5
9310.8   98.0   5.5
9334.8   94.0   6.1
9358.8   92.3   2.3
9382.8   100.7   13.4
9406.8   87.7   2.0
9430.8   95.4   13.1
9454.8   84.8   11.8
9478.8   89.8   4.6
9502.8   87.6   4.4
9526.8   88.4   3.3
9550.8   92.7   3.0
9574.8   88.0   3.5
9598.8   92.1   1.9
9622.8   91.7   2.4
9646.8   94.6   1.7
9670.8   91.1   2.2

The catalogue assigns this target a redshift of 0.52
